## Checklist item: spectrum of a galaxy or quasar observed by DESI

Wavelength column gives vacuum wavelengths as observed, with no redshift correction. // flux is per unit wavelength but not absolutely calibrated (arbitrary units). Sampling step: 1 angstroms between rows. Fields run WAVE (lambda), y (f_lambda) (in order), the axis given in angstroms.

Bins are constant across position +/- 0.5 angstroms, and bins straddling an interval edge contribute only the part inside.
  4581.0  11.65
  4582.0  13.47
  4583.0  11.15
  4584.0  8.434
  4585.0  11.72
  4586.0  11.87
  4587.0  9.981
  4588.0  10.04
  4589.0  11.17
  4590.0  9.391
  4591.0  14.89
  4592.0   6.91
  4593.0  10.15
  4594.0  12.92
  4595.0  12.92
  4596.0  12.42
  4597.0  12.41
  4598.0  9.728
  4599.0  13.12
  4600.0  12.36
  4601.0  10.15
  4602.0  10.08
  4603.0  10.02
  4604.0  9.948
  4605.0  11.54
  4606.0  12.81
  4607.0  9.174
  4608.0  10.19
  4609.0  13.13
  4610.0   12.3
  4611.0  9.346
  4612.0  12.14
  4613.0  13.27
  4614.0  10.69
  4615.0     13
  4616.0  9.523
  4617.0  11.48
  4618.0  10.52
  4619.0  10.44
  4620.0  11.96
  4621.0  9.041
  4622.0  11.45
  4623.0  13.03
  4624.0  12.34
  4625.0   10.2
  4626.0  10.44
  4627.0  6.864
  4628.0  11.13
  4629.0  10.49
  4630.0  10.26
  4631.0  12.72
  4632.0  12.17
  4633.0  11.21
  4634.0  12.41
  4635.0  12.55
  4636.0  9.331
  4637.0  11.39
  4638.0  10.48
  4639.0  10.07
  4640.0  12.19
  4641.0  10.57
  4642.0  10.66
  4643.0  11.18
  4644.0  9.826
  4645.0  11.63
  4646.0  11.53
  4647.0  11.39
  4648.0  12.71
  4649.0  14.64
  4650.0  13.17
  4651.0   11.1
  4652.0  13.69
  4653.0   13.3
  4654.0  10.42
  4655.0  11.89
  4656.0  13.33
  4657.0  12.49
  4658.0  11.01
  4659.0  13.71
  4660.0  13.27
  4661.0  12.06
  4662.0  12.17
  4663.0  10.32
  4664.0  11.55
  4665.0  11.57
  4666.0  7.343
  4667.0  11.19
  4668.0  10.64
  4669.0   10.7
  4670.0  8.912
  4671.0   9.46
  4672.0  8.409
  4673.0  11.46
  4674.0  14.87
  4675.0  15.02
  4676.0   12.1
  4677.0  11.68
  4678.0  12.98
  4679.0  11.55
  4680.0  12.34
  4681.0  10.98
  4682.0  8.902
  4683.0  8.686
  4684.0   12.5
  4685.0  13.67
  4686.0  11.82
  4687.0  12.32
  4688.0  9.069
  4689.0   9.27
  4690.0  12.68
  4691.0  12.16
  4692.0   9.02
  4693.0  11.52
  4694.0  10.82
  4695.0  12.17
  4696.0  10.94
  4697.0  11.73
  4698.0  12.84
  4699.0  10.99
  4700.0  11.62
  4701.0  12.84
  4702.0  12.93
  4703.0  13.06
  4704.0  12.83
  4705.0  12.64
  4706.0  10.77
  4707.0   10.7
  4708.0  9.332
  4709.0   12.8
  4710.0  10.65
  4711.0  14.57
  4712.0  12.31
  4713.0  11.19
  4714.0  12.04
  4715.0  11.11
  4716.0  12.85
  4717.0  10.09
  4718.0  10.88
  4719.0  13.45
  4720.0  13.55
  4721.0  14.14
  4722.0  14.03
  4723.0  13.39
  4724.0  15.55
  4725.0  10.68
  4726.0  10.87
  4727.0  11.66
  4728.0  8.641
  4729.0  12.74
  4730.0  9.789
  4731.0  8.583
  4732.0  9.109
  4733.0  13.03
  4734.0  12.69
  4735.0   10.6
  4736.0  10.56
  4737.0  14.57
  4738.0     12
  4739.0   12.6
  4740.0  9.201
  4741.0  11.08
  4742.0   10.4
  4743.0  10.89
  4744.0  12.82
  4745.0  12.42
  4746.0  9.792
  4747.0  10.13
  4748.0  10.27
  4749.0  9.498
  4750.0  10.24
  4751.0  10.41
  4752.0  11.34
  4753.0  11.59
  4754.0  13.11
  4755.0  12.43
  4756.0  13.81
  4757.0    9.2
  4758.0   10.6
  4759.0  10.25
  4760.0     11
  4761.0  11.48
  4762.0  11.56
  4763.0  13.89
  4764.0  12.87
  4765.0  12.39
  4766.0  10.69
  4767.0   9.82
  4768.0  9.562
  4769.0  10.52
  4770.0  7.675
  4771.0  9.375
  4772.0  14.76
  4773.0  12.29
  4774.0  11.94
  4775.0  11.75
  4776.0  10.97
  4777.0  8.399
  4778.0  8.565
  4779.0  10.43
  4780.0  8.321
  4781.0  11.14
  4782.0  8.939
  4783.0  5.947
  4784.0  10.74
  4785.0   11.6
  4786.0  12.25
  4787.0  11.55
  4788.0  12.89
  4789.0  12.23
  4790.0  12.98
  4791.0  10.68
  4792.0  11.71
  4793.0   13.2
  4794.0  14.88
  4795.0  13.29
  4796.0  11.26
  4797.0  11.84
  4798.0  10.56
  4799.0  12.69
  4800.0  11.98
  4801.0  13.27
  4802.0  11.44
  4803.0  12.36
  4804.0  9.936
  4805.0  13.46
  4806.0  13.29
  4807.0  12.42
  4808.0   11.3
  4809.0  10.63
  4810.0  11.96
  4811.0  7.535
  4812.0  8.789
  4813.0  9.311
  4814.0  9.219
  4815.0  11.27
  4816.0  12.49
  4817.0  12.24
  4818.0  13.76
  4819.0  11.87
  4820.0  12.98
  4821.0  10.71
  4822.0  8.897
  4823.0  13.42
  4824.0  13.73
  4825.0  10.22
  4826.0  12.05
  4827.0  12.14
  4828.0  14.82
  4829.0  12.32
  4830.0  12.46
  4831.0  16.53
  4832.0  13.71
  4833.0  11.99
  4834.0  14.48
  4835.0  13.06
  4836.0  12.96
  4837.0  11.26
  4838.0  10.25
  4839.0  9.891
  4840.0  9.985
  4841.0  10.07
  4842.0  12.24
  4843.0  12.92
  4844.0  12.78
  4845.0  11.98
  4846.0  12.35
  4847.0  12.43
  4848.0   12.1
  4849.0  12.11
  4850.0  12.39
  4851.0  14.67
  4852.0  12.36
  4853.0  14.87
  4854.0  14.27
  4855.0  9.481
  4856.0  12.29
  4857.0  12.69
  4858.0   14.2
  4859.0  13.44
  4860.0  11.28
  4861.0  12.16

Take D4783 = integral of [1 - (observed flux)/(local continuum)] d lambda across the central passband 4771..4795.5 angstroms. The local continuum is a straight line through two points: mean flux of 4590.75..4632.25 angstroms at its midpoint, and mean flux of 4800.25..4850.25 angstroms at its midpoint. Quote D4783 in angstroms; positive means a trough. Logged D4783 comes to 1.0 angstroms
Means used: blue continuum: 11.2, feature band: 11.3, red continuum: 11.9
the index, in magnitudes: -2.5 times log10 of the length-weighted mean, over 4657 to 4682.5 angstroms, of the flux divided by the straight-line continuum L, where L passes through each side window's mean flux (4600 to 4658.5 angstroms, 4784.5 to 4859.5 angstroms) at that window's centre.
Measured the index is 0.01 mag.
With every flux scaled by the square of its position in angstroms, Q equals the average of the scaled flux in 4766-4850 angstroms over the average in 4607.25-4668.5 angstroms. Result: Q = 1.1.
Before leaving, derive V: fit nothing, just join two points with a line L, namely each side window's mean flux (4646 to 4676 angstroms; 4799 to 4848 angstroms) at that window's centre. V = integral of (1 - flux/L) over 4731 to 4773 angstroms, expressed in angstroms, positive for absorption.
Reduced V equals 2.3 angstroms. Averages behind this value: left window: 11.8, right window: 11.9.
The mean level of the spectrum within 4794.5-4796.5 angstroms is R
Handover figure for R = 12.3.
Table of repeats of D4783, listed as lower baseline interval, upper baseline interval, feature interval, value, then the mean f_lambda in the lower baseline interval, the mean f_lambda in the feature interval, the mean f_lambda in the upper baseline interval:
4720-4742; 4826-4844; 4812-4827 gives 1.0 angstroms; 11.7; 11.5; 12.4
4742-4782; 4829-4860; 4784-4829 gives -0.2 angstroms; 10.9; 11.8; 12.5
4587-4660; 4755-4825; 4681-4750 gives -1.2 angstroms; 11.4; 11.5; 11.3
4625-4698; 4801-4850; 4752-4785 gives 2.5 angstroms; 11.4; 10.8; 11.9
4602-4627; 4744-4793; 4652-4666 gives -1.2 angstroms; 11.1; 12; 11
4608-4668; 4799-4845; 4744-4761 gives 0.9 angstroms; 11.4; 11.1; 11.9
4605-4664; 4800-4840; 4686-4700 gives 0.5 angstroms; 11.5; 11.2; 11.9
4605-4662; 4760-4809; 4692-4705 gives -0.6 angstroms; 11.5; 11.9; 11.4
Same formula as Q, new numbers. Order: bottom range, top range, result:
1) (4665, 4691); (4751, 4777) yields 1.05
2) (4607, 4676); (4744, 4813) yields 1.04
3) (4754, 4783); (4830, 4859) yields 1.19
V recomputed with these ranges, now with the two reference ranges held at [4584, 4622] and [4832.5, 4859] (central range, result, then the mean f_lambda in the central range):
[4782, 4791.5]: 0.8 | 11.1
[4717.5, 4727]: -0.9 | 12.9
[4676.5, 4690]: 0.3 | 11.3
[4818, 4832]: -0.4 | 12.6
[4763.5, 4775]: 0.8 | 11.1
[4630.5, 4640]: -0.1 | 11.4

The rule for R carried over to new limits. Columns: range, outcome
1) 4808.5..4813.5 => 9.64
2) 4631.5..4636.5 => 11.5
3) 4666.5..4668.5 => 10.9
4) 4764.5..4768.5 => 10.6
